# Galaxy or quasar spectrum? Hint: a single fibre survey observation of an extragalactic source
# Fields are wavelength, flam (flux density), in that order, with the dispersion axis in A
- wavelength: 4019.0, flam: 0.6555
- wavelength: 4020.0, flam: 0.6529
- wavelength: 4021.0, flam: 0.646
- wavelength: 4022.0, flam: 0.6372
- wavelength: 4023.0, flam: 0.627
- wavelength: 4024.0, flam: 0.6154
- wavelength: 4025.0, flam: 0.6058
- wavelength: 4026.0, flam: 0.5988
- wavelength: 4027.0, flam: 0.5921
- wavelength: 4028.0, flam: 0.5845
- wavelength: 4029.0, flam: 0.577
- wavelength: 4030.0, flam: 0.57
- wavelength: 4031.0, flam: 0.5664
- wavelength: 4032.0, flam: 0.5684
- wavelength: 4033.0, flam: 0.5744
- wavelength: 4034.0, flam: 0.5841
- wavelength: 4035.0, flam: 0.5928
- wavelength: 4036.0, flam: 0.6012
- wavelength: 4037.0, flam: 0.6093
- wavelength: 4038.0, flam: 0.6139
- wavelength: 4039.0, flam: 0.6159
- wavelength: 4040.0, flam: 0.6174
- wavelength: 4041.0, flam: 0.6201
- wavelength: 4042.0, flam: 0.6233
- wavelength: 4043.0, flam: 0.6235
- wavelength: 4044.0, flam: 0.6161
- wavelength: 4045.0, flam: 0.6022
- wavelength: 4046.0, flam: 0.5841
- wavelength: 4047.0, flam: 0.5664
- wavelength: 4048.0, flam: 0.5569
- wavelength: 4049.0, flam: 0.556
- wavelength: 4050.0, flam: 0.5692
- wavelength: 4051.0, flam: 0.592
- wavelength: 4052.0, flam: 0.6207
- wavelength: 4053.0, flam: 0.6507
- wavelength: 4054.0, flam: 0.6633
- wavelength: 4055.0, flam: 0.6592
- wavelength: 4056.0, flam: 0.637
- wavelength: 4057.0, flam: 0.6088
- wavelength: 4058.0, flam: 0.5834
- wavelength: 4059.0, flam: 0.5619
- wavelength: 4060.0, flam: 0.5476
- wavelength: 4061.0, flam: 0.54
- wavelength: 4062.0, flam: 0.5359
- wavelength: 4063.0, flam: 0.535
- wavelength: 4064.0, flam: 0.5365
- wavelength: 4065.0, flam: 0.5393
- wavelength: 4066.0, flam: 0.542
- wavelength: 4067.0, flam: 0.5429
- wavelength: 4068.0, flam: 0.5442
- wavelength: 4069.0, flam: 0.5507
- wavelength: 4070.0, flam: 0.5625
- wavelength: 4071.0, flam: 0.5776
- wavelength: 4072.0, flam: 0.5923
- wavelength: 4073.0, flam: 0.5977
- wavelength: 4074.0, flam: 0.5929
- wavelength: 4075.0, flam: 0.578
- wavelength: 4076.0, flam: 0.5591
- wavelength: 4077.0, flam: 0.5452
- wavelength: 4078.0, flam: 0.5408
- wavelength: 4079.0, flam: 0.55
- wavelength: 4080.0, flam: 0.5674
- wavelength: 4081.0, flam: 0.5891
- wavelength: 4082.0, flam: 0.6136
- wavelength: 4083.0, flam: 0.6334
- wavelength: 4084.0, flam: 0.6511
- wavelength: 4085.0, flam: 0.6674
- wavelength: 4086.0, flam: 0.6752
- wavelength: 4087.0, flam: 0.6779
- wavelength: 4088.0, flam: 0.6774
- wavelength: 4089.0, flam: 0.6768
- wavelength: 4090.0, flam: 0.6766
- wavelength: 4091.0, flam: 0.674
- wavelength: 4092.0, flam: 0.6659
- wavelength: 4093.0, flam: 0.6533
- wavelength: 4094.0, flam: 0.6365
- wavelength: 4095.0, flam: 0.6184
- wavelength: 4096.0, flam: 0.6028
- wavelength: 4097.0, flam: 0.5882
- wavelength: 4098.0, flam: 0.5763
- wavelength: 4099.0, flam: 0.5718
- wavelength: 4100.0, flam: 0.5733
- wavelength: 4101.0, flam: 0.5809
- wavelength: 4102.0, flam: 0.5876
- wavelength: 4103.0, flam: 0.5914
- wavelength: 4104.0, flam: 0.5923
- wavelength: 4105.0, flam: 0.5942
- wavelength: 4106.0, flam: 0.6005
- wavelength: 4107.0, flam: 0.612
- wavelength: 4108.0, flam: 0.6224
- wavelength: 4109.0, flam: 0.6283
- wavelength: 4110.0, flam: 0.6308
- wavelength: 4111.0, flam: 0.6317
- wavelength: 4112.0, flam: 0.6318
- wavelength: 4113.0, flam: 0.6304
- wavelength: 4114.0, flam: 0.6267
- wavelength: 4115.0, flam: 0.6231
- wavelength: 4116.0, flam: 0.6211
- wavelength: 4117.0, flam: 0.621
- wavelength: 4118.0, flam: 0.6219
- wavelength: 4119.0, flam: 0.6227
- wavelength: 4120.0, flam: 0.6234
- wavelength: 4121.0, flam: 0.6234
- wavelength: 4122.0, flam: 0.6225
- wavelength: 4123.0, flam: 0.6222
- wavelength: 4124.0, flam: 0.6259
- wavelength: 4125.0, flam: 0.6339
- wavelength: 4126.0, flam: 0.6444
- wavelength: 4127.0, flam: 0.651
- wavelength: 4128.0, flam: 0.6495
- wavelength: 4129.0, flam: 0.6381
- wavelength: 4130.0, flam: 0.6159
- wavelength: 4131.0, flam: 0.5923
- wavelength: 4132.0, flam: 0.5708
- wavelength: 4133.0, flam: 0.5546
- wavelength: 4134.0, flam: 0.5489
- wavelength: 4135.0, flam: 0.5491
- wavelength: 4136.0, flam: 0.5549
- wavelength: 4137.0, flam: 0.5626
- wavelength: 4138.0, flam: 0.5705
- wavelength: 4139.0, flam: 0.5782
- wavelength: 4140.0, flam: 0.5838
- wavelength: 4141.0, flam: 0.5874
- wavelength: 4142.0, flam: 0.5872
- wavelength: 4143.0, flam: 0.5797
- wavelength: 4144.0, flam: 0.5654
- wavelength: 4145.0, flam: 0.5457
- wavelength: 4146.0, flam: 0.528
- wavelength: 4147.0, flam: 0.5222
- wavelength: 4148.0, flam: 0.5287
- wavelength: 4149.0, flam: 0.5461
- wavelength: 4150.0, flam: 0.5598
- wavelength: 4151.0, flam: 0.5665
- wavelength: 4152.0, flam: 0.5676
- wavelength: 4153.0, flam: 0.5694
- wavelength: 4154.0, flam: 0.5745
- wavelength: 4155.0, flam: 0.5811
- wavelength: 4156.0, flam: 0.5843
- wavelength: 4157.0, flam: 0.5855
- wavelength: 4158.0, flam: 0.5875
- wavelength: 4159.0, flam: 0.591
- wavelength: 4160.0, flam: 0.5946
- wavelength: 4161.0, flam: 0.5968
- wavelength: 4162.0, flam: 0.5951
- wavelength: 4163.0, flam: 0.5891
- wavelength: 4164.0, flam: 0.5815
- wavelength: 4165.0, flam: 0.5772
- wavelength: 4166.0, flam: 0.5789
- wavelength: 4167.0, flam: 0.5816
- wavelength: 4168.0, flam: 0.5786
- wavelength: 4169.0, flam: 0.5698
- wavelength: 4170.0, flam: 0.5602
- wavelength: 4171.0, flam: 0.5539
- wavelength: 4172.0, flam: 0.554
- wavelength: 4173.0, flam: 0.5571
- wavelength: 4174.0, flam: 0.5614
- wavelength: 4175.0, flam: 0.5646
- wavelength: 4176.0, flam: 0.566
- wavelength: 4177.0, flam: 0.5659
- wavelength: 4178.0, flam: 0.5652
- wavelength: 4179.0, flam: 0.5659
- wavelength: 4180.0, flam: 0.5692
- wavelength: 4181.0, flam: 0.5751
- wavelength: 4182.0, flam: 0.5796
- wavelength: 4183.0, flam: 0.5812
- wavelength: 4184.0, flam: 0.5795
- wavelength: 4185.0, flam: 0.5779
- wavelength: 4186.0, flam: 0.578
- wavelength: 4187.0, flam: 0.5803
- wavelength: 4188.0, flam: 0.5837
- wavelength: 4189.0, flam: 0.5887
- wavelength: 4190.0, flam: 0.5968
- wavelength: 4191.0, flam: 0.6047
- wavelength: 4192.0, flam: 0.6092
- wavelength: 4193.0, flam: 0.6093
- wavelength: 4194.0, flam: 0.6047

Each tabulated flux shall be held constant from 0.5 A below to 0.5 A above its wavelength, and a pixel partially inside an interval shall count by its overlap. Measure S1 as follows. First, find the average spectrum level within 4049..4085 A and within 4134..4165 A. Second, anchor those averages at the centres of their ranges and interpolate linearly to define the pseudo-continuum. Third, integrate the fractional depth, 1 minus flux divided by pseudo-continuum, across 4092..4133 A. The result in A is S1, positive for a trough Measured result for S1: -2.8 A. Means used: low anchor 0.581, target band 0.615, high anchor 0.57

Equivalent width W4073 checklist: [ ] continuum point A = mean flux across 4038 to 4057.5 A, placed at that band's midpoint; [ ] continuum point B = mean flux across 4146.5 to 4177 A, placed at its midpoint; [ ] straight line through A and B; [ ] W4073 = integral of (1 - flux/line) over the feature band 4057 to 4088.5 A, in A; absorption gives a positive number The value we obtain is 1.0 A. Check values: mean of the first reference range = 0.61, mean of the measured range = 0.581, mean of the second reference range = 0.571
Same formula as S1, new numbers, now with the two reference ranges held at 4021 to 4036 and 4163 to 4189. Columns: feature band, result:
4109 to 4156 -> -1.2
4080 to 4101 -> -1.7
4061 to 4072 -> 0.8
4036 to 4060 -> -0.6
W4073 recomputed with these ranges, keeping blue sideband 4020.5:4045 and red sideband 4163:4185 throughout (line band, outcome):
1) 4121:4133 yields -0.8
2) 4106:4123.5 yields -1.2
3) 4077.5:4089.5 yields -0.7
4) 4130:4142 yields 0.2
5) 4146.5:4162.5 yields 0.1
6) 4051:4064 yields 0.1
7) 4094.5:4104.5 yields 0.0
